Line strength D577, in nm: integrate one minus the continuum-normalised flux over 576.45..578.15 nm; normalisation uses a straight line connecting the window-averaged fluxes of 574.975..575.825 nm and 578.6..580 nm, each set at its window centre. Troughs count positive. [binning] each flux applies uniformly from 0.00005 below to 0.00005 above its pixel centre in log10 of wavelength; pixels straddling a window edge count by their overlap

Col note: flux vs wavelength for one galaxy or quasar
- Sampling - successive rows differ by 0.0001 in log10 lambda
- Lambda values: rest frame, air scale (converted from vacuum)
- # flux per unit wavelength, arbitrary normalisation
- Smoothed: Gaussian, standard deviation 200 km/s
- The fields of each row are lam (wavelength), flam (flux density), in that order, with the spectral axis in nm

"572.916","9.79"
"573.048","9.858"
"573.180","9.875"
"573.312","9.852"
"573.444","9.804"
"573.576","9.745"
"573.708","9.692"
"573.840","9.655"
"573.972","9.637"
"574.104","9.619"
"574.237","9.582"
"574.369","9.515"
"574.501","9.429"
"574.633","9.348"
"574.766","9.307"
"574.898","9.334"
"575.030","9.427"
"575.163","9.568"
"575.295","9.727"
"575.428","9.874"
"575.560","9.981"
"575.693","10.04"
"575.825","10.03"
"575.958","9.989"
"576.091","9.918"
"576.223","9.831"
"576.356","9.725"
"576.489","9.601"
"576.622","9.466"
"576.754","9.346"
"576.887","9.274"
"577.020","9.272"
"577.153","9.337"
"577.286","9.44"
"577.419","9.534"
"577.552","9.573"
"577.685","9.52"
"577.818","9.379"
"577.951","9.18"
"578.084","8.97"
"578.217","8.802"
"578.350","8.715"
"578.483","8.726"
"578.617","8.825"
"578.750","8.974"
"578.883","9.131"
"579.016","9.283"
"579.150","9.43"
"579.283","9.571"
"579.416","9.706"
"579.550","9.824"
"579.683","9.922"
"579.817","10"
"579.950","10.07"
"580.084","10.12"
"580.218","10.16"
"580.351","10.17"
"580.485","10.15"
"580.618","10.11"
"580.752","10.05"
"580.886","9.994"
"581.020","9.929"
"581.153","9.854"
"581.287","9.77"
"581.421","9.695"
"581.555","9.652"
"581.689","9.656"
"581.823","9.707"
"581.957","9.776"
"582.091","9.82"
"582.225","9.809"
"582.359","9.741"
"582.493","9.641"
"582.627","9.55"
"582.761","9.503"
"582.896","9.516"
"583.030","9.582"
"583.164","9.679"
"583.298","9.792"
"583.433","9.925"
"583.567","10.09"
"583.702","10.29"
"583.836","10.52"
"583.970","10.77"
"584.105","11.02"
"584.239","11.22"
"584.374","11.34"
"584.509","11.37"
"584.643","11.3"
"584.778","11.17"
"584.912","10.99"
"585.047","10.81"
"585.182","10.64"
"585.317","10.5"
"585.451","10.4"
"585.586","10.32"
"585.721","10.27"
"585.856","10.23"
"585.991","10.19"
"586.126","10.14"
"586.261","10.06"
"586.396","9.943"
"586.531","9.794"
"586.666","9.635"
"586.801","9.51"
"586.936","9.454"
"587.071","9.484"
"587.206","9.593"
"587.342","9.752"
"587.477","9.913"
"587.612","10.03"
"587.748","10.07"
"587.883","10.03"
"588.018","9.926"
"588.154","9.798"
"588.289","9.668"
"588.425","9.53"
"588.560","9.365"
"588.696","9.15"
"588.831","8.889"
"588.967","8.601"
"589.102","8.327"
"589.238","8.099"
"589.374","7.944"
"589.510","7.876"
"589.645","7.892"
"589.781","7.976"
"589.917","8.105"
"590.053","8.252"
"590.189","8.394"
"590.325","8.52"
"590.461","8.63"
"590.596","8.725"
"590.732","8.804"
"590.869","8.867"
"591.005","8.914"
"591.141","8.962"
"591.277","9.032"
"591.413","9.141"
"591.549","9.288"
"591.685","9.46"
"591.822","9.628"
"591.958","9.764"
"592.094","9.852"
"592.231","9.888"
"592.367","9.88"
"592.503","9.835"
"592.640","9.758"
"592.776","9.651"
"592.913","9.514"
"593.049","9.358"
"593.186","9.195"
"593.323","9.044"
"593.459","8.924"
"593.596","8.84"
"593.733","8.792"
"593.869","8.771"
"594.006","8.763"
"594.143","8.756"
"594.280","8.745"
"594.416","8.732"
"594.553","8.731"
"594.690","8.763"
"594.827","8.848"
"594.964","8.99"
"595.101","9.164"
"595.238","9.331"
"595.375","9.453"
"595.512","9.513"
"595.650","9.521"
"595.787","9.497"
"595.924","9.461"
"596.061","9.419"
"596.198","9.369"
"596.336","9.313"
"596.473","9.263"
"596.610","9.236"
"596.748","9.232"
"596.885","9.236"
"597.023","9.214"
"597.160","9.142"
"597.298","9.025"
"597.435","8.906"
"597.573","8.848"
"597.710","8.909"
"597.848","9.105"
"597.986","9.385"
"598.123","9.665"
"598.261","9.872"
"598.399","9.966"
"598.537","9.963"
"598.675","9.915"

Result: 0.05 nm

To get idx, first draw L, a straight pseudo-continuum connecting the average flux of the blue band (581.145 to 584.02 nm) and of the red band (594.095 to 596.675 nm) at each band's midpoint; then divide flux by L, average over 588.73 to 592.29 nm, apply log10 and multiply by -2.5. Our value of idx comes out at 0.08 mag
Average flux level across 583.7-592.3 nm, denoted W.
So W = 9.62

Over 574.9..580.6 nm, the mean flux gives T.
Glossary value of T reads 9.56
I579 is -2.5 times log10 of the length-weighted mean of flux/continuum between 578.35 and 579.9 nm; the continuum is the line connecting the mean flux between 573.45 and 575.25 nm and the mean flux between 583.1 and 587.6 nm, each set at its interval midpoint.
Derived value 0.06 mag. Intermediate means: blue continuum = 9.54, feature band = 9.38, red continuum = 10.3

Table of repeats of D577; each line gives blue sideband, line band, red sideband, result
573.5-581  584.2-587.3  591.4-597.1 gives -0.30 nm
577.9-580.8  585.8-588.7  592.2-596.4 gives -0.13 nm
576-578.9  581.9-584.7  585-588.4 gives -0.13 nm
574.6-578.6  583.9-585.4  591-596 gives -0.26 nm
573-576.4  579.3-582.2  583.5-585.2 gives 0.15 nm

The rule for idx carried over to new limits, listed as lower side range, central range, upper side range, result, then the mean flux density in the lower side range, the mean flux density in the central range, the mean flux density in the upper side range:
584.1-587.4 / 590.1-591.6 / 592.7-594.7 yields 0.08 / 10.4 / 8.83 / 8.98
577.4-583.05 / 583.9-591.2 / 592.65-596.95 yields -0.03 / 9.61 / 9.61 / 9.15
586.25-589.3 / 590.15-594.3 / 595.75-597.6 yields 0.02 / 9.5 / 9.16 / 9.23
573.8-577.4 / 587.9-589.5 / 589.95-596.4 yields 0.03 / 9.6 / 9.01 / 9.14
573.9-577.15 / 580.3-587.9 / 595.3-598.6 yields -0.07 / 9.61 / 10.1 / 9.35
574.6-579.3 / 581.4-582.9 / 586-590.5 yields -0.04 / 9.43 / 9.67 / 9.18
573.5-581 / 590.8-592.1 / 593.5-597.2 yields -0.01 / 9.58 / 9.26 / 9.11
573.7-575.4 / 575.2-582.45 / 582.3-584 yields 0.01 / 9.53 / 9.63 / 9.88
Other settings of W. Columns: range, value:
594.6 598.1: 9.21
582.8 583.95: 9.95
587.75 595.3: 9.02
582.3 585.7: 10.4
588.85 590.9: 8.33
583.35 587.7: 10.3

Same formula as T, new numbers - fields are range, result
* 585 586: 10.4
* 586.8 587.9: 9.76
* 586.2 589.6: 9.37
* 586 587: 9.82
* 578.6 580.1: 9.58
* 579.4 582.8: 9.87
